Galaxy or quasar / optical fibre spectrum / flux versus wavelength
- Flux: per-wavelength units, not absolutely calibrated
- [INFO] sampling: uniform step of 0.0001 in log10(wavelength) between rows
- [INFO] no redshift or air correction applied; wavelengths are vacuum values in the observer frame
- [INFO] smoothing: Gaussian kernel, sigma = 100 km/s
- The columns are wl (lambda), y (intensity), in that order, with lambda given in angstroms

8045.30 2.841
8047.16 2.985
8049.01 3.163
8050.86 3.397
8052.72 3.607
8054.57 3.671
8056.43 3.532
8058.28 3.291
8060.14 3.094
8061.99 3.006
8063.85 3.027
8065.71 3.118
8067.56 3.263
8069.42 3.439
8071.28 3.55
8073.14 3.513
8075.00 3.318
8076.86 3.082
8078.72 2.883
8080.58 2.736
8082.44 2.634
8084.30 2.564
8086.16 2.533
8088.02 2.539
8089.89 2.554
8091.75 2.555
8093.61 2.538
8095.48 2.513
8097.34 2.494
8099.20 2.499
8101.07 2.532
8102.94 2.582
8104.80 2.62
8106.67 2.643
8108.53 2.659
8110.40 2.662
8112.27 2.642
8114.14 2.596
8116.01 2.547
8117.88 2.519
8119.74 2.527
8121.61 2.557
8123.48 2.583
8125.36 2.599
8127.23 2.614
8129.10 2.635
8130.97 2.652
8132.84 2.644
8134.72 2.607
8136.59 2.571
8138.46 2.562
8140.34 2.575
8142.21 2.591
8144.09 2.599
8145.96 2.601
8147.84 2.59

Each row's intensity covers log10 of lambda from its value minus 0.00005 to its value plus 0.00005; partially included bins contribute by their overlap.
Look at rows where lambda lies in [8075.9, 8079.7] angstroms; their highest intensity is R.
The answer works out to 3.082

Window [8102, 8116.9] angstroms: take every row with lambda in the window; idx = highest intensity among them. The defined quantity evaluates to 2.662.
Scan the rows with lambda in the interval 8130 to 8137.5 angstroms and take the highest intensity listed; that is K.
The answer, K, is 2.652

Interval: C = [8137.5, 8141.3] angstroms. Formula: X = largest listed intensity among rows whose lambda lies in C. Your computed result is 2.575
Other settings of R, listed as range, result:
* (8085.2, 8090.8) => 2.554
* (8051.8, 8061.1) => 3.671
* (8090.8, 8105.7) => 2.62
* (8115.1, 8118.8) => 2.547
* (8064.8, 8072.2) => 3.55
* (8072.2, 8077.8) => 3.513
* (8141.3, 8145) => 2.599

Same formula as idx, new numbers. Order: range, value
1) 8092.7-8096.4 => 2.538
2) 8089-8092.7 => 2.555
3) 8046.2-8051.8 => 3.397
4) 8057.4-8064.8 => 3.291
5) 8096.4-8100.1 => 2.499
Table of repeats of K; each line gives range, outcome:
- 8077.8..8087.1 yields 2.883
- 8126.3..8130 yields 2.635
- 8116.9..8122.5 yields 2.557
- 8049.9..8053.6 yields 3.607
